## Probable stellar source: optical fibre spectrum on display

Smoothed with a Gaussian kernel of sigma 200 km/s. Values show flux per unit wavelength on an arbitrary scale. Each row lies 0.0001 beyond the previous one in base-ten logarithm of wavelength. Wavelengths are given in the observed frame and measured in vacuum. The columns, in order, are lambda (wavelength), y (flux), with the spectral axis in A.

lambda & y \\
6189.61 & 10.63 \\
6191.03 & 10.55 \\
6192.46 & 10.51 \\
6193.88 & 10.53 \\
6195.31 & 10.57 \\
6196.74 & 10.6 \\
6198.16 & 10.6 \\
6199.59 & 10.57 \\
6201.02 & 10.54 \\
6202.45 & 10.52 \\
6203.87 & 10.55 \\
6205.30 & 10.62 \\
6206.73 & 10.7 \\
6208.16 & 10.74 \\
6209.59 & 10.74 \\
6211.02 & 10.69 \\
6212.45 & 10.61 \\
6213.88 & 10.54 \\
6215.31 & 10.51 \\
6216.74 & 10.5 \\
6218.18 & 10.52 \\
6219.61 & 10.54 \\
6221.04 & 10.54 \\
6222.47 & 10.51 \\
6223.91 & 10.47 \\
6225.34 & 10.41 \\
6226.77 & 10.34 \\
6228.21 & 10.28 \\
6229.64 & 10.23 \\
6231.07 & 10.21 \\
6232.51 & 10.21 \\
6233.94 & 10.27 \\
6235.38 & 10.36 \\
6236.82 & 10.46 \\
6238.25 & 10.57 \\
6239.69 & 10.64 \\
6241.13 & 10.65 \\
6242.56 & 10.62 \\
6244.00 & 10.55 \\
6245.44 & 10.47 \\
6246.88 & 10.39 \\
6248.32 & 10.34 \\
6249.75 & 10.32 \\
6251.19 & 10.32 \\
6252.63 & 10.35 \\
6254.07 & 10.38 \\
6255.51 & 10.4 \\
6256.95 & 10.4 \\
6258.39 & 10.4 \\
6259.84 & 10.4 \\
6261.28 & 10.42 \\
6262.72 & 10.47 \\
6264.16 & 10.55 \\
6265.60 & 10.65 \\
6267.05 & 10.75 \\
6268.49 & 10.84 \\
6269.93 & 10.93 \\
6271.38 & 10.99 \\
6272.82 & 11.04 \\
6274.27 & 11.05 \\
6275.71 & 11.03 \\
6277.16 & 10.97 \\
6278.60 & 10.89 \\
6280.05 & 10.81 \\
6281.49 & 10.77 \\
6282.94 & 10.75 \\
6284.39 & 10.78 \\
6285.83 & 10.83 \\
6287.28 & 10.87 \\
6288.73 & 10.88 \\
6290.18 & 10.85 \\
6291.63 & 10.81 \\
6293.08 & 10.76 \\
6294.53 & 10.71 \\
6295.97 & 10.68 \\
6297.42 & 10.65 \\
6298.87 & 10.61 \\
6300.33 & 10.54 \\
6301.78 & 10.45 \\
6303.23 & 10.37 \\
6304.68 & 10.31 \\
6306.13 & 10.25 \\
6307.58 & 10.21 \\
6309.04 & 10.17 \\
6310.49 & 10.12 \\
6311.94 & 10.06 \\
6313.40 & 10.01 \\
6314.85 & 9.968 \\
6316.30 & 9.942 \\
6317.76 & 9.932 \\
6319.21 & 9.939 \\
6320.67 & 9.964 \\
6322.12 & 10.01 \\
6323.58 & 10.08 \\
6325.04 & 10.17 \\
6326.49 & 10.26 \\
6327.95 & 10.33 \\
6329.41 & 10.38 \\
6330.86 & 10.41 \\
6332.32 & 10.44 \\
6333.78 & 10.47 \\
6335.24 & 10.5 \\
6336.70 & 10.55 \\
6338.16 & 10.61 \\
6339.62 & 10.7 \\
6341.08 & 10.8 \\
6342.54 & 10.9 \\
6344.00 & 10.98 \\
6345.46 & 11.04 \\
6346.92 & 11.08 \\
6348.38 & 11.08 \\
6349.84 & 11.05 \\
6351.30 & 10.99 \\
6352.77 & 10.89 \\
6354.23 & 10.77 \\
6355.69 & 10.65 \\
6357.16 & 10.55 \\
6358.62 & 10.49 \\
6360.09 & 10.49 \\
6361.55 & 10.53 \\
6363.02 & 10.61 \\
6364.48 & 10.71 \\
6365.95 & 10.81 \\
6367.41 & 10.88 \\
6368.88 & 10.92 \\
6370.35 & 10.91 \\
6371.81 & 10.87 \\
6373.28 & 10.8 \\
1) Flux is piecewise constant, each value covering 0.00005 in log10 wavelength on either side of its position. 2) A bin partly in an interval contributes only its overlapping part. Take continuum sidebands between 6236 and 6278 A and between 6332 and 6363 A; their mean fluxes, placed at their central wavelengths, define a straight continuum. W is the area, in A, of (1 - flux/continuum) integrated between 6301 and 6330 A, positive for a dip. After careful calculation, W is 1.5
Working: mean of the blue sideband 10.6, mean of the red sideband 10.7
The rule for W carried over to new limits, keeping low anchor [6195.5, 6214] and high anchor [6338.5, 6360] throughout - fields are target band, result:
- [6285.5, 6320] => 1.2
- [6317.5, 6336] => 1.0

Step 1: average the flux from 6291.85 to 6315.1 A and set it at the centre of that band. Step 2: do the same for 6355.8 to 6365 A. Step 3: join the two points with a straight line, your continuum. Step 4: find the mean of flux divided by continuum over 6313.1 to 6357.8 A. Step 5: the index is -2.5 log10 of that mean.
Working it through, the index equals 0.00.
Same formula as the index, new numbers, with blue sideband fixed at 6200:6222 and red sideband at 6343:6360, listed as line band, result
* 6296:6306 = 0.03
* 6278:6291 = -0.01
